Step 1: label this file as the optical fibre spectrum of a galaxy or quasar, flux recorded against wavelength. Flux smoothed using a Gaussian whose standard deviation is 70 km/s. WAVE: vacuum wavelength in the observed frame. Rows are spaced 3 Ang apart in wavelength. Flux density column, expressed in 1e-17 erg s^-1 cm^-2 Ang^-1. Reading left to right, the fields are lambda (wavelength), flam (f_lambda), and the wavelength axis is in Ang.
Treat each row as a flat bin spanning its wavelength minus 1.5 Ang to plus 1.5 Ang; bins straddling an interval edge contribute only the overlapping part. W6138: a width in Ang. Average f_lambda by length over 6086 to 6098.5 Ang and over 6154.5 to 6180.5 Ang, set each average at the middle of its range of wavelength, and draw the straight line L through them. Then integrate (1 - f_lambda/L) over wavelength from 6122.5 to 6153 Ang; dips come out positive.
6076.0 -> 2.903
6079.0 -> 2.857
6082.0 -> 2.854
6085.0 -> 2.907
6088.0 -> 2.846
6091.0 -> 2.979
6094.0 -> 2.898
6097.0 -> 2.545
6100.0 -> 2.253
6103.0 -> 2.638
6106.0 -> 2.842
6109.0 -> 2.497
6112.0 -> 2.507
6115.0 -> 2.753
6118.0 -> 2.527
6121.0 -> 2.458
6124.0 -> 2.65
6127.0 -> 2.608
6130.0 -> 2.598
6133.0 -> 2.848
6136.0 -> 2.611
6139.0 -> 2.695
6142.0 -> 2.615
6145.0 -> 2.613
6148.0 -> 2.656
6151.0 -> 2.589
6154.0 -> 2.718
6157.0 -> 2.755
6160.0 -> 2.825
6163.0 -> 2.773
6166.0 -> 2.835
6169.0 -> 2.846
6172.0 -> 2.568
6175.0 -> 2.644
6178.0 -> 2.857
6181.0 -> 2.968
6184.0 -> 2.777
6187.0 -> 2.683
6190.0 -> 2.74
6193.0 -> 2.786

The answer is 1.5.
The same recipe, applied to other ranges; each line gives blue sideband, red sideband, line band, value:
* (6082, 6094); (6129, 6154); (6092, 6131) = 2.67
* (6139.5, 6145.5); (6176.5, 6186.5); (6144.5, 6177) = 0.17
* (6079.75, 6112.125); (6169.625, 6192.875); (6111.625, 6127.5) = 0.82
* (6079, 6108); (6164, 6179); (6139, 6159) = 0.61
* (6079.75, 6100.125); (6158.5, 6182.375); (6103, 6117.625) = 0.80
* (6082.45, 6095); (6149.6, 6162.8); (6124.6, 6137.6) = 0.59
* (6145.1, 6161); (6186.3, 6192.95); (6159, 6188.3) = -0.66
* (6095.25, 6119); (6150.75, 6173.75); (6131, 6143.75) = -0.09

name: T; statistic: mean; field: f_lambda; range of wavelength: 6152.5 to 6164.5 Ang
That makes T 2.77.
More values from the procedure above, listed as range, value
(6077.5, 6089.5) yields 2.87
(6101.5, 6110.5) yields 2.66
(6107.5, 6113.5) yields 2.5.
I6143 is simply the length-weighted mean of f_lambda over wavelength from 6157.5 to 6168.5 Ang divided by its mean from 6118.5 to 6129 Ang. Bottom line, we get 1.1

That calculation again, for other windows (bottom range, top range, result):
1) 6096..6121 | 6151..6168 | 1.08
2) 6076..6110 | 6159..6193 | 1.01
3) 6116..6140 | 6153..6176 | 1.05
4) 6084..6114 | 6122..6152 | 0.98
